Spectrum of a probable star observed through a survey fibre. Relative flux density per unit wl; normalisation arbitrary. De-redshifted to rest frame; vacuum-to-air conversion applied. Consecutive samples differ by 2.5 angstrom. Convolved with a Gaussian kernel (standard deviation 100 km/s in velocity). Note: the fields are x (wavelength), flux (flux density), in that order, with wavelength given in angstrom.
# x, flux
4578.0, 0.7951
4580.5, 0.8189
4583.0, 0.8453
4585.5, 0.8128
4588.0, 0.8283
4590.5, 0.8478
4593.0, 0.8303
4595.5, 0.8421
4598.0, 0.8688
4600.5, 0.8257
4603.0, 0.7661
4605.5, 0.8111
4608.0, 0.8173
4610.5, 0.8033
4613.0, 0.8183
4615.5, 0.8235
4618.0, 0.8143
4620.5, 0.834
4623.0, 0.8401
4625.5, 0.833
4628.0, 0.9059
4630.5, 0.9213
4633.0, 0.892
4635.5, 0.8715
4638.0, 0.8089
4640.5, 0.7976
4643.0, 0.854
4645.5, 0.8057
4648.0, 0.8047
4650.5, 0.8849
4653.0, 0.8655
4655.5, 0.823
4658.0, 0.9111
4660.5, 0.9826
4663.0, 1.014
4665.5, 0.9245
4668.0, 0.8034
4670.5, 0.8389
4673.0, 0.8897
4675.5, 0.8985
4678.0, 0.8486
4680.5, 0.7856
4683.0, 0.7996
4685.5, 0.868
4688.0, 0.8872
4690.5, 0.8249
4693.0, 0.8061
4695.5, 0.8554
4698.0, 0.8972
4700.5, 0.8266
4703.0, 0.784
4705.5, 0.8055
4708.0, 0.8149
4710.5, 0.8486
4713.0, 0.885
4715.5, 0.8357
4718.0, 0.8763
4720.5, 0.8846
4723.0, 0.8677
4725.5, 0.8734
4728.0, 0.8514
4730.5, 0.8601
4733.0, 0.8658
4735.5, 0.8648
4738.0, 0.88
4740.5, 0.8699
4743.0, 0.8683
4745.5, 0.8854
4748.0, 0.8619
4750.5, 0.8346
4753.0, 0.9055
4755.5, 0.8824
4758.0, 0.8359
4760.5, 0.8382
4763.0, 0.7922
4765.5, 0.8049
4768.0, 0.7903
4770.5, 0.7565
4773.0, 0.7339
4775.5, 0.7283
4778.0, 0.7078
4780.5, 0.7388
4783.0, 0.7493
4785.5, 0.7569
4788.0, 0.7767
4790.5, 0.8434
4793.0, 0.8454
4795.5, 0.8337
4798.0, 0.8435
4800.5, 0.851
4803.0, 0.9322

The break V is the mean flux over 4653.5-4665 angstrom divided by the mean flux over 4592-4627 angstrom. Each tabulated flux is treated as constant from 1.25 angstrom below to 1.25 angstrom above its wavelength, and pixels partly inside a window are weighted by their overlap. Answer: 1.1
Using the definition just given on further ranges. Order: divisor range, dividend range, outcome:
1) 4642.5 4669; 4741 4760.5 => 0.98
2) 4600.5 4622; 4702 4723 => 1.04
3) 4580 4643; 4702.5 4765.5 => 1.02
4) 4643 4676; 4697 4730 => 0.97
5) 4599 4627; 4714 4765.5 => 1.05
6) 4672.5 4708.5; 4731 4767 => 1.02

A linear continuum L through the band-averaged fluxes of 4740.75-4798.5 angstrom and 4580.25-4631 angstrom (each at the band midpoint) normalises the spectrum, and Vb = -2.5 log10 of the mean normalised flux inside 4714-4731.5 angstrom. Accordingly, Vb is -0.06 mag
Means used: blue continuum 0.833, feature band 0.865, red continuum 0.81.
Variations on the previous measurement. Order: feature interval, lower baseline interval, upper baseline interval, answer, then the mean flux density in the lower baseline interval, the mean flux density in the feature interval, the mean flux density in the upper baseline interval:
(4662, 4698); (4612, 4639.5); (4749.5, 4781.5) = -0.04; 0.851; 0.861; 0.796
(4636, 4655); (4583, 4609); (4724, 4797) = -0.01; 0.826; 0.833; 0.822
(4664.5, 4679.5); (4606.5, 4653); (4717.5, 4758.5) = -0.02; 0.841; 0.865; 0.869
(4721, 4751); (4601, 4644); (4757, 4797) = -0.09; 0.836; 0.867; 0.783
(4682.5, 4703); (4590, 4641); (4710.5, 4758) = 0.02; 0.837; 0.844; 0.868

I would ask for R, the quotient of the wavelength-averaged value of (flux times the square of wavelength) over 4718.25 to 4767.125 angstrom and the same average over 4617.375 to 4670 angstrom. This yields 1.03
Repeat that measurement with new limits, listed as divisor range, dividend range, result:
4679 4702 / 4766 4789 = 0.93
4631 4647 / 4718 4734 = 1.07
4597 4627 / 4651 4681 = 1.10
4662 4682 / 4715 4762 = 1.02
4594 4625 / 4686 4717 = 1.06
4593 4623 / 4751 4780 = 1.04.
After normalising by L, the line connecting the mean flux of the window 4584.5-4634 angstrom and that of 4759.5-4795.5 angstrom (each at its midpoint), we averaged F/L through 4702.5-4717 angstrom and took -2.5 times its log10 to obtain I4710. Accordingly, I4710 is -0.041 mag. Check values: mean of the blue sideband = 0.837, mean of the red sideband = 0.777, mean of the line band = 0.832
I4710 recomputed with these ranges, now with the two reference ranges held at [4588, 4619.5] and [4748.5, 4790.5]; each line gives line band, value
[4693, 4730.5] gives -0.061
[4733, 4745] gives -0.095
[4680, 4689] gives -0.039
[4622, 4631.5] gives -0.072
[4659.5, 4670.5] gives -0.136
